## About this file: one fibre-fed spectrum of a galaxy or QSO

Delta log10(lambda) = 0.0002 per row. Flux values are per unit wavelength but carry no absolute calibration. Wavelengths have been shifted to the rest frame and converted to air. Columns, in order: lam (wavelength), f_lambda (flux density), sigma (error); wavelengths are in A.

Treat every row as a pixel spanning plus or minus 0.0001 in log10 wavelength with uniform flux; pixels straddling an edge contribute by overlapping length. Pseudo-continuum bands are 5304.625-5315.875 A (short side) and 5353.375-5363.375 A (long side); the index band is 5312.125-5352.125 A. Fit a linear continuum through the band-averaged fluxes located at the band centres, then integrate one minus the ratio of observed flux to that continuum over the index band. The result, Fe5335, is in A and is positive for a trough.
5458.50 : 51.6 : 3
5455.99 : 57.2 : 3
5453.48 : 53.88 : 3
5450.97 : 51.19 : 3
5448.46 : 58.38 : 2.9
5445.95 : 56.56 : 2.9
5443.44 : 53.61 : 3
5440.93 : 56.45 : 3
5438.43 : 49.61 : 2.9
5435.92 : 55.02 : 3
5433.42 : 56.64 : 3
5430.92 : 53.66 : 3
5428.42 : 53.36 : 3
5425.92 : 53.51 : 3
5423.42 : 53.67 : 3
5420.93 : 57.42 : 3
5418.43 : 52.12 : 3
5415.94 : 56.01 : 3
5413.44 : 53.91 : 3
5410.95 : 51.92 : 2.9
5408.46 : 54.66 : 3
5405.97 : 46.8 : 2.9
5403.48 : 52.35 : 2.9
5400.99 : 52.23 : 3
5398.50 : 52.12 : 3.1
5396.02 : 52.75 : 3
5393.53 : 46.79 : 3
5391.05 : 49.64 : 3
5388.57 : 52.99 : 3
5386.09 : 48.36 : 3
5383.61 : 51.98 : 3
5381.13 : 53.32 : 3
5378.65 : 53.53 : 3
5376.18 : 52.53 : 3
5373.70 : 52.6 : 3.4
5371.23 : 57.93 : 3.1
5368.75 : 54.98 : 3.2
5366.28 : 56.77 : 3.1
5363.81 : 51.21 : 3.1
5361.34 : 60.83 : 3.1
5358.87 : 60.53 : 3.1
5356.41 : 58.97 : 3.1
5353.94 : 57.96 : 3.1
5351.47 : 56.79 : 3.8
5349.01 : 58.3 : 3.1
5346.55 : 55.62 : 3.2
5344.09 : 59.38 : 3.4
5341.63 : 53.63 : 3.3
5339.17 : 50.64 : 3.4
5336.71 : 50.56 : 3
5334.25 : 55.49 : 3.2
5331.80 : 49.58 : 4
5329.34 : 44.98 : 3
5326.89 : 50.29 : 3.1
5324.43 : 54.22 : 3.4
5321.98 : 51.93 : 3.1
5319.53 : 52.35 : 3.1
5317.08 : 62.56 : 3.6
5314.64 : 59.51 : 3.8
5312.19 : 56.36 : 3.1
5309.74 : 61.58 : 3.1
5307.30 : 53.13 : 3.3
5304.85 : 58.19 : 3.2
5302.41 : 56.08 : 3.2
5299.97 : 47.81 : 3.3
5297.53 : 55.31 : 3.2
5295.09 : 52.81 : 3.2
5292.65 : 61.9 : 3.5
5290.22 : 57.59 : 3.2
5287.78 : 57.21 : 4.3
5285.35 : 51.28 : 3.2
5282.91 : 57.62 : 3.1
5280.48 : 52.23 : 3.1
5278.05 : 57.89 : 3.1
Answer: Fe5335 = 2.9 A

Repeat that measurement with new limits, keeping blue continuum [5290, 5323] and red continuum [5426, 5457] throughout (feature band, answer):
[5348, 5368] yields -0.72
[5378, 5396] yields 1.39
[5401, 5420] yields 0.81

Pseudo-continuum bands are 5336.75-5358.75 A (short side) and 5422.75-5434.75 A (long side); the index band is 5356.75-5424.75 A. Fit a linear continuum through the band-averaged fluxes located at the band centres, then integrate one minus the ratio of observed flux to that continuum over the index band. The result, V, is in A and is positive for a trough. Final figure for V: 2.2 A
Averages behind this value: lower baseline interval 56.3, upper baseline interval 54.2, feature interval 53.4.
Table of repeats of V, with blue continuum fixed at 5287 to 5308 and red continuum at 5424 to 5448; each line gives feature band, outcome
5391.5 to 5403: 0.79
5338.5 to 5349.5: -0.08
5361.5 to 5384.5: 0.29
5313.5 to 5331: 0.57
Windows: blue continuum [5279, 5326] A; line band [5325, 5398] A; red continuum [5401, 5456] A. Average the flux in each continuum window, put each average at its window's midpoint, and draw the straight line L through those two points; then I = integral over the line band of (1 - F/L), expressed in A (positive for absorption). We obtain 1.5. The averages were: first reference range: 55.7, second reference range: 53.9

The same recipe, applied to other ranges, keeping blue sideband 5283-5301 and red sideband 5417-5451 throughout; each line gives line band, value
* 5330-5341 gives 0.7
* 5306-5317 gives -0.6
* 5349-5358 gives -0.5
